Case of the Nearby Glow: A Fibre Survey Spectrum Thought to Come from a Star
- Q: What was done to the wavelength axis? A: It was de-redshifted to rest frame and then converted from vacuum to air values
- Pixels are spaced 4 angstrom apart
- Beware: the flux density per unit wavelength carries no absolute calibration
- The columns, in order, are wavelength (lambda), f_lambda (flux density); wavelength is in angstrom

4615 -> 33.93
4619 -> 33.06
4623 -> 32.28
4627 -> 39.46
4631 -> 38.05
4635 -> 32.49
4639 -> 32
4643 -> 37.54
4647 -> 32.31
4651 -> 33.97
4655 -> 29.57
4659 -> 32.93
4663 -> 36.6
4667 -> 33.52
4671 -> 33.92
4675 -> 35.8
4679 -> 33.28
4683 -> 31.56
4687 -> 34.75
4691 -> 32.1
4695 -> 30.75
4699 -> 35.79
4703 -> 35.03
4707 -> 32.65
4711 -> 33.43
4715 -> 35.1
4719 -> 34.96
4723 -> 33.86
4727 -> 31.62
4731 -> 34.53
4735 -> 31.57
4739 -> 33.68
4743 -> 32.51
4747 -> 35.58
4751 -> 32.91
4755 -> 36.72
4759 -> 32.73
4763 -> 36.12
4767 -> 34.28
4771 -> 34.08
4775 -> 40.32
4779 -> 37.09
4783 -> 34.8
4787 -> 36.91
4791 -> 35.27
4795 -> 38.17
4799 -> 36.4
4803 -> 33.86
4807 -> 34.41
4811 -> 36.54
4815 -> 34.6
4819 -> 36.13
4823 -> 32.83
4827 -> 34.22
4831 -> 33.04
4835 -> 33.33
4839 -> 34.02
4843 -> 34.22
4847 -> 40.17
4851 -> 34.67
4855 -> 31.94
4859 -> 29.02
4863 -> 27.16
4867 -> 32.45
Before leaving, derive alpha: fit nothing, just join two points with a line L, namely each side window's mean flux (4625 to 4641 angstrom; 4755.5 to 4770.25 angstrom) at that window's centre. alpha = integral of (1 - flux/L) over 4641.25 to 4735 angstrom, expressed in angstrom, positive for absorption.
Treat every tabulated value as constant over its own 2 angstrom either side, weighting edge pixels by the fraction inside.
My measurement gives 3.9 angstrom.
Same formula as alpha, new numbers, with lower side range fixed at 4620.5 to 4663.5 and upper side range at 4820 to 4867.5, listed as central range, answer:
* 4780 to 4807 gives -1.9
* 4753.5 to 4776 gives -1.3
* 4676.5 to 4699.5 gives 0.7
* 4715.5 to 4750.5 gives 0.2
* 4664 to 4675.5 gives -0.1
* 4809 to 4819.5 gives -0.8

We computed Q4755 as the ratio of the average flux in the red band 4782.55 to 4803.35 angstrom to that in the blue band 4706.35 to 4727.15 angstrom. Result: 1.07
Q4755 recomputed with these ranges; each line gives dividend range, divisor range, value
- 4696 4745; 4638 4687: 1.00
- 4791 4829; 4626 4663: 1.03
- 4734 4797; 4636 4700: 1.05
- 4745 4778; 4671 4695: 1.06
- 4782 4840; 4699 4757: 1.03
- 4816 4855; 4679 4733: 1.03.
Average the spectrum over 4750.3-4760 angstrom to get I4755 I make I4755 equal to 34.4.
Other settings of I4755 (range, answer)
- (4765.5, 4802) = 36.3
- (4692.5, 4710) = 33.5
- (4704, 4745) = 33.4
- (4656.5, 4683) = 34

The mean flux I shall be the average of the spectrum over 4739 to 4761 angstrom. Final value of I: 34.1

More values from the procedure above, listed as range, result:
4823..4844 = 33.7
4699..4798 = 34.8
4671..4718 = 33.7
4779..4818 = 35.7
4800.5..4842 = 34.3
